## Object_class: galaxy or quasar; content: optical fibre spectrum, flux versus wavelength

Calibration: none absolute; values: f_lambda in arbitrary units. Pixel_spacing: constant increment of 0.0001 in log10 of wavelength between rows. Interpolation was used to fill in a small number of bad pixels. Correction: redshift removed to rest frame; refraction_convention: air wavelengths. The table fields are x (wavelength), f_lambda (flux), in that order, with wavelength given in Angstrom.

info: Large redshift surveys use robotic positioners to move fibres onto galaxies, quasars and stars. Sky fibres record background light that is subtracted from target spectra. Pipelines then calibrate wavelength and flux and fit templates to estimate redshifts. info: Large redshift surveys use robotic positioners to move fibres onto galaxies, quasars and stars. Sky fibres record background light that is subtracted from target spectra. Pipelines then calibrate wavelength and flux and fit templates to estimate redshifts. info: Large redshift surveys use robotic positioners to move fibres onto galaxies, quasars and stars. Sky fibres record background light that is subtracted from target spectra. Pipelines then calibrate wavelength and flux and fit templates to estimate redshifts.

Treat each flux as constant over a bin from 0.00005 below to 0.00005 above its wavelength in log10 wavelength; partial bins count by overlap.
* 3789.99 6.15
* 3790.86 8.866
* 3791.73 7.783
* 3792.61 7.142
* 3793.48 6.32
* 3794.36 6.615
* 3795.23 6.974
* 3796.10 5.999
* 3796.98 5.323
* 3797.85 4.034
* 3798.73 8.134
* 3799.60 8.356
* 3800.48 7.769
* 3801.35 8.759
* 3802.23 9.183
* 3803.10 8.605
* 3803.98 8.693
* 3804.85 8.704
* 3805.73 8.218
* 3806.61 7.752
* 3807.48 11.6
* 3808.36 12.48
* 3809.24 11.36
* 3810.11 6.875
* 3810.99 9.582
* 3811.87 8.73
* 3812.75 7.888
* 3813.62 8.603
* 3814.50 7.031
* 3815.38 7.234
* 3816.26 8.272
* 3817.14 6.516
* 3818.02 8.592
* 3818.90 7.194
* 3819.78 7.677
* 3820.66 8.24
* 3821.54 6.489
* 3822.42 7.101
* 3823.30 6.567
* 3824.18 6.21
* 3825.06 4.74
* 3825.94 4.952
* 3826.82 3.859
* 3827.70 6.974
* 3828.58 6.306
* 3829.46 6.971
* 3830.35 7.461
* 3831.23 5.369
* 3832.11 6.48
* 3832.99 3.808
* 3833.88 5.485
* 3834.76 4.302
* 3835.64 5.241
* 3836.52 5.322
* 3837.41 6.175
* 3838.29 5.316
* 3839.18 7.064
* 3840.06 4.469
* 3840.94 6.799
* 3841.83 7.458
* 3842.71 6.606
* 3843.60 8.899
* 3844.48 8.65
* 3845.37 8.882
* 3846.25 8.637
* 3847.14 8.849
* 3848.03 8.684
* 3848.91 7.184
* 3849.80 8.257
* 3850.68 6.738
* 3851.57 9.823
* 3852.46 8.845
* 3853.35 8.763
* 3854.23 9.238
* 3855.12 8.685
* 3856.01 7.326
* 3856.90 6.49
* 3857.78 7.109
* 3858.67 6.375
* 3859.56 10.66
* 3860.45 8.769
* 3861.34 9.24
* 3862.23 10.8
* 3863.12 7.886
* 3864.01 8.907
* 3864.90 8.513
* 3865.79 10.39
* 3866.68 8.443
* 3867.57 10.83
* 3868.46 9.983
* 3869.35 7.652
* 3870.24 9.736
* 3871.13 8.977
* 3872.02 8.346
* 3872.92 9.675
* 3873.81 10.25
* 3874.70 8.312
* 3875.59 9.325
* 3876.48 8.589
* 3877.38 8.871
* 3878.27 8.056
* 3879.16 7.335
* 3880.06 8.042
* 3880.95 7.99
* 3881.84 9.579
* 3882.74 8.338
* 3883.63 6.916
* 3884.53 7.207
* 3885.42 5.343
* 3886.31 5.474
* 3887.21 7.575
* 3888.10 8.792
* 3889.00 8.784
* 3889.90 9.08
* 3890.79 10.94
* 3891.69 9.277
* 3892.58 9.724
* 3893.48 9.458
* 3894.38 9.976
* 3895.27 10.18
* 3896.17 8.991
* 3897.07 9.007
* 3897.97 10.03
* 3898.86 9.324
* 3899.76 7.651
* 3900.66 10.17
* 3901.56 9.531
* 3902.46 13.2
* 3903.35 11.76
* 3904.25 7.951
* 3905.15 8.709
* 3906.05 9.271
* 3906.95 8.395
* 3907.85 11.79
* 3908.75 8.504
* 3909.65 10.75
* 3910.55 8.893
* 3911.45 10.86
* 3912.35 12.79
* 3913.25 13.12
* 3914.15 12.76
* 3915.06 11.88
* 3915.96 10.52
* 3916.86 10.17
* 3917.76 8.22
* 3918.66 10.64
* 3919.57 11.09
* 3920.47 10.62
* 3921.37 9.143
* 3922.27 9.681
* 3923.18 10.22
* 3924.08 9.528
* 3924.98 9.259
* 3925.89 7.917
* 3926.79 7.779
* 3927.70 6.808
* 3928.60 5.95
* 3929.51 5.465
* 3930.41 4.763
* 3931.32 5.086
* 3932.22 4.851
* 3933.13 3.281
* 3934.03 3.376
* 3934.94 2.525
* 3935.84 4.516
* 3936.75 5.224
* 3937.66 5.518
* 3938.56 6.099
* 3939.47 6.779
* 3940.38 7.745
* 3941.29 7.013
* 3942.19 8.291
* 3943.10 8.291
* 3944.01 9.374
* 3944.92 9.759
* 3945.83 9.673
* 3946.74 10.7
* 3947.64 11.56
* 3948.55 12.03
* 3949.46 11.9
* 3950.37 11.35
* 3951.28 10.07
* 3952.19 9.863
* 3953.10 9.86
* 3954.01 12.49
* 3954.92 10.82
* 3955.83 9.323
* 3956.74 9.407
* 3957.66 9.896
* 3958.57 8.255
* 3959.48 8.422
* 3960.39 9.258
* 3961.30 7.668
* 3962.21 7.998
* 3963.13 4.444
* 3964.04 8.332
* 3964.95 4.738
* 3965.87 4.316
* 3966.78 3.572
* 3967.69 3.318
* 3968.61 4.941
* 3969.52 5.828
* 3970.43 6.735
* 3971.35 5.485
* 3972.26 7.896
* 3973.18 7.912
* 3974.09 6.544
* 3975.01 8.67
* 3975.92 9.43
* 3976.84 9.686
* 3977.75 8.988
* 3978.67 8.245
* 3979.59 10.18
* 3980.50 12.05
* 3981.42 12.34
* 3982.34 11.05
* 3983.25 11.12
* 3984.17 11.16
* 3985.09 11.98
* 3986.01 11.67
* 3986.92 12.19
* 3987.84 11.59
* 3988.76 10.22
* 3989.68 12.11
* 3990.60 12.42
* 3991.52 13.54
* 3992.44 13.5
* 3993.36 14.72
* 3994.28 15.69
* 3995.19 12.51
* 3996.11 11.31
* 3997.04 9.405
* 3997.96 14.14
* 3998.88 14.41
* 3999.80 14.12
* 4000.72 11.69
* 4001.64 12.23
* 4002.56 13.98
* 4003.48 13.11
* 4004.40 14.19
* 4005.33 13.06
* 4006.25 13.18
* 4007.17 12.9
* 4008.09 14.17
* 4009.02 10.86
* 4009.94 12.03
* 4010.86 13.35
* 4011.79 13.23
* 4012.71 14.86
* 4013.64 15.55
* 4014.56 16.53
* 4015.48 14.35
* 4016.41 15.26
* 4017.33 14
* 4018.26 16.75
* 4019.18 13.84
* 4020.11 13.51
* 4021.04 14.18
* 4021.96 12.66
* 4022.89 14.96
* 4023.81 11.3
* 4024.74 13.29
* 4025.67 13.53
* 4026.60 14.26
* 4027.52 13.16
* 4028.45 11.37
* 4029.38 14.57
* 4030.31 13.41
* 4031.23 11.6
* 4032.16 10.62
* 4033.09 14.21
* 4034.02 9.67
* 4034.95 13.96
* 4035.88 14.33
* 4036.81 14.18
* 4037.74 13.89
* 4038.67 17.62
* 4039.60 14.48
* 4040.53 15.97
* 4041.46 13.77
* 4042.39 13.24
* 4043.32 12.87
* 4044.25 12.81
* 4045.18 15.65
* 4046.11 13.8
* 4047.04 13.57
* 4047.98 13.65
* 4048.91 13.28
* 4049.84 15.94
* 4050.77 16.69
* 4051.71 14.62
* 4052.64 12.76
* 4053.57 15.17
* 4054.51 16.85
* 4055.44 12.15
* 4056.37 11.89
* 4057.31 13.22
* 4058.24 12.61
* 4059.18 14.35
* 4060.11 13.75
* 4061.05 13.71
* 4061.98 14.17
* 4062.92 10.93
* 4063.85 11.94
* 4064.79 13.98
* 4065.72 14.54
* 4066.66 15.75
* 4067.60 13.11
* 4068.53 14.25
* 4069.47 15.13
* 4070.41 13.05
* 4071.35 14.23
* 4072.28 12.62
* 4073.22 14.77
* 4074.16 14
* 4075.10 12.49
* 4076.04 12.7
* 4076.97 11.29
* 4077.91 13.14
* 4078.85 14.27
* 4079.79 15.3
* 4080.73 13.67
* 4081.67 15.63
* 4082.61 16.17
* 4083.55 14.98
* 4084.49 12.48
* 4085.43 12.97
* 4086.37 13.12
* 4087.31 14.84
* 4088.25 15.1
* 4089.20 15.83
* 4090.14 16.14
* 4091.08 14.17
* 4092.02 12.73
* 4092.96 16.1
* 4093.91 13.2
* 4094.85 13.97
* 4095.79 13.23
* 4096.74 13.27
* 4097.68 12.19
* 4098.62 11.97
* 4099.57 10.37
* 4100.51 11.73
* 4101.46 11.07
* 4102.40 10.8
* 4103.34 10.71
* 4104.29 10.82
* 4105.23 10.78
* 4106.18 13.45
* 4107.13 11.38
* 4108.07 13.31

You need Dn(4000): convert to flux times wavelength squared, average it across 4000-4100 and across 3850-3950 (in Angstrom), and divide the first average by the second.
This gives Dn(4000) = 1.70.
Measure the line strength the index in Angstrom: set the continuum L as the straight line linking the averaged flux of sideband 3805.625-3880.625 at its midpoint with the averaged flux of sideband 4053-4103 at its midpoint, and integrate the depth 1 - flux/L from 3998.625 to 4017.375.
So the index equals -2.8 Angstrom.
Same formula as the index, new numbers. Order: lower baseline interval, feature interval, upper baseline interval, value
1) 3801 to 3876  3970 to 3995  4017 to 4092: 2.6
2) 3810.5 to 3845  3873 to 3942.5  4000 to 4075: 5.5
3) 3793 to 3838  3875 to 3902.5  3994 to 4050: 2.1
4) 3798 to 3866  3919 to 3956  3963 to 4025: 7.0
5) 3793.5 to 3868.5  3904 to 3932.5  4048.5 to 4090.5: 2.1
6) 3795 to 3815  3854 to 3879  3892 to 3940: -0.9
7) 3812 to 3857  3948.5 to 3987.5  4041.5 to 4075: 7.9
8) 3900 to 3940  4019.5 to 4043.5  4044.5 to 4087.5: -1.7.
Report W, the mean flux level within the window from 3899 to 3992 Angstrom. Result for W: 8.89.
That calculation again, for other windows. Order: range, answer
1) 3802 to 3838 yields 7.27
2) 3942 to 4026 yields 11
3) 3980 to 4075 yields 13.4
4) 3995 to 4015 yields 13.2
